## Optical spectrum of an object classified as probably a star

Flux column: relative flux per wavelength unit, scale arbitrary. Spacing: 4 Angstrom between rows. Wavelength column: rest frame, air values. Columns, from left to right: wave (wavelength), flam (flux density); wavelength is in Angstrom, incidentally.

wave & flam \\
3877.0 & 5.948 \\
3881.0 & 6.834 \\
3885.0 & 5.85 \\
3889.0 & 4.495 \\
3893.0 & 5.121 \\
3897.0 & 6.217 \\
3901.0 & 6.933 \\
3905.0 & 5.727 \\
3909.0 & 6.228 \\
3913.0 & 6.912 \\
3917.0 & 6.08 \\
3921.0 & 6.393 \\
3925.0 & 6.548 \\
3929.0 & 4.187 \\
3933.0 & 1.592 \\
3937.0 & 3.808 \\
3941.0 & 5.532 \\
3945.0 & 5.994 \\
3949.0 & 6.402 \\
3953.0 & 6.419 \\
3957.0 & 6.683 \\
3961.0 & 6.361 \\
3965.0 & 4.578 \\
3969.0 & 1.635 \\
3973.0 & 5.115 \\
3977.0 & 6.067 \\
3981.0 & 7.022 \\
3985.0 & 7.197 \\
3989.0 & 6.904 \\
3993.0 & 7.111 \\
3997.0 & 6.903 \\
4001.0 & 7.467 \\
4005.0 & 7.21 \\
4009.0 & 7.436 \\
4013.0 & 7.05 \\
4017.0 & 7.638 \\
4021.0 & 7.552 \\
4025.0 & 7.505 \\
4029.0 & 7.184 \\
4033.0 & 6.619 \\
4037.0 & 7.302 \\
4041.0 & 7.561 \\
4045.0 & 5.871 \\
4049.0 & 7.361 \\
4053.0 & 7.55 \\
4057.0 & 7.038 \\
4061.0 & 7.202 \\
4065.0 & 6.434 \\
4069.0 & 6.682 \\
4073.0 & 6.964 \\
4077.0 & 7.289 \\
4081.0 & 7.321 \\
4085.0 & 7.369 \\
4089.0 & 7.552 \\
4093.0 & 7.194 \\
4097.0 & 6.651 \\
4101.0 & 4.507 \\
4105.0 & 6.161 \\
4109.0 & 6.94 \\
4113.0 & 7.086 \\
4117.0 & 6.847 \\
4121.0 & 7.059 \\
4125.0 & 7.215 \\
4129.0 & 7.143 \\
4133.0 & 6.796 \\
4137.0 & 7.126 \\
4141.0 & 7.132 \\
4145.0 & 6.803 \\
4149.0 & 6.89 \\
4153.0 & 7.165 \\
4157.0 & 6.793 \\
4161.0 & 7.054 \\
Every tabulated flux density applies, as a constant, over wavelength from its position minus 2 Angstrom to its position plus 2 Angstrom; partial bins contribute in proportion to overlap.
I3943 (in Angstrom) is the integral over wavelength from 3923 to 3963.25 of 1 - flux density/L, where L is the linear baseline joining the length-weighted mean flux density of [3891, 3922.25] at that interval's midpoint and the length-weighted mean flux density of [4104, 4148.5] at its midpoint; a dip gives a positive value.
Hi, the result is 6.24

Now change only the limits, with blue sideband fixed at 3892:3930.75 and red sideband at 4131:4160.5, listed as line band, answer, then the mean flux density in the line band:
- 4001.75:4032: -4.1 Angstrom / 7.35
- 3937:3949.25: 1.2 Angstrom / 5.56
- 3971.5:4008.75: -2.7 Angstrom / 6.83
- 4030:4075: -2.5 Angstrom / 6.97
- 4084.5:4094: -0.9 Angstrom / 7.39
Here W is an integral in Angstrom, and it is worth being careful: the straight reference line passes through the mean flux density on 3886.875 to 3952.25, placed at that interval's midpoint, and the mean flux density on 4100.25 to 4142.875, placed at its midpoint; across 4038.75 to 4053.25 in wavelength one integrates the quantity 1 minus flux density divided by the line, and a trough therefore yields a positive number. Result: -1.6 Angstrom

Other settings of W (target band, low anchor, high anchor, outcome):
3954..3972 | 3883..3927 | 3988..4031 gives 4.8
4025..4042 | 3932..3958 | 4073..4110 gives -2.7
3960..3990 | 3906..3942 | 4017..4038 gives 3.5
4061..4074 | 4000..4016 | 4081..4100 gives 0.7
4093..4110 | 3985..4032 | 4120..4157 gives 2.3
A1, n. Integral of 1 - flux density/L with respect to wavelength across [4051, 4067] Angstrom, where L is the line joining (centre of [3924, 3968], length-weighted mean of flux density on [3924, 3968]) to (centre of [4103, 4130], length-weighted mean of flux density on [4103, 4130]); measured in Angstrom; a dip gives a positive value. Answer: -1.9 Angstrom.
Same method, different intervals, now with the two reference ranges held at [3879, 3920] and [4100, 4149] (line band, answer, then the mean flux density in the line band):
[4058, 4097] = -2.7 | 7.09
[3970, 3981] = 1.4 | 5.49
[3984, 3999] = -1.6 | 7.02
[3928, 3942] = 5.8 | 3.63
